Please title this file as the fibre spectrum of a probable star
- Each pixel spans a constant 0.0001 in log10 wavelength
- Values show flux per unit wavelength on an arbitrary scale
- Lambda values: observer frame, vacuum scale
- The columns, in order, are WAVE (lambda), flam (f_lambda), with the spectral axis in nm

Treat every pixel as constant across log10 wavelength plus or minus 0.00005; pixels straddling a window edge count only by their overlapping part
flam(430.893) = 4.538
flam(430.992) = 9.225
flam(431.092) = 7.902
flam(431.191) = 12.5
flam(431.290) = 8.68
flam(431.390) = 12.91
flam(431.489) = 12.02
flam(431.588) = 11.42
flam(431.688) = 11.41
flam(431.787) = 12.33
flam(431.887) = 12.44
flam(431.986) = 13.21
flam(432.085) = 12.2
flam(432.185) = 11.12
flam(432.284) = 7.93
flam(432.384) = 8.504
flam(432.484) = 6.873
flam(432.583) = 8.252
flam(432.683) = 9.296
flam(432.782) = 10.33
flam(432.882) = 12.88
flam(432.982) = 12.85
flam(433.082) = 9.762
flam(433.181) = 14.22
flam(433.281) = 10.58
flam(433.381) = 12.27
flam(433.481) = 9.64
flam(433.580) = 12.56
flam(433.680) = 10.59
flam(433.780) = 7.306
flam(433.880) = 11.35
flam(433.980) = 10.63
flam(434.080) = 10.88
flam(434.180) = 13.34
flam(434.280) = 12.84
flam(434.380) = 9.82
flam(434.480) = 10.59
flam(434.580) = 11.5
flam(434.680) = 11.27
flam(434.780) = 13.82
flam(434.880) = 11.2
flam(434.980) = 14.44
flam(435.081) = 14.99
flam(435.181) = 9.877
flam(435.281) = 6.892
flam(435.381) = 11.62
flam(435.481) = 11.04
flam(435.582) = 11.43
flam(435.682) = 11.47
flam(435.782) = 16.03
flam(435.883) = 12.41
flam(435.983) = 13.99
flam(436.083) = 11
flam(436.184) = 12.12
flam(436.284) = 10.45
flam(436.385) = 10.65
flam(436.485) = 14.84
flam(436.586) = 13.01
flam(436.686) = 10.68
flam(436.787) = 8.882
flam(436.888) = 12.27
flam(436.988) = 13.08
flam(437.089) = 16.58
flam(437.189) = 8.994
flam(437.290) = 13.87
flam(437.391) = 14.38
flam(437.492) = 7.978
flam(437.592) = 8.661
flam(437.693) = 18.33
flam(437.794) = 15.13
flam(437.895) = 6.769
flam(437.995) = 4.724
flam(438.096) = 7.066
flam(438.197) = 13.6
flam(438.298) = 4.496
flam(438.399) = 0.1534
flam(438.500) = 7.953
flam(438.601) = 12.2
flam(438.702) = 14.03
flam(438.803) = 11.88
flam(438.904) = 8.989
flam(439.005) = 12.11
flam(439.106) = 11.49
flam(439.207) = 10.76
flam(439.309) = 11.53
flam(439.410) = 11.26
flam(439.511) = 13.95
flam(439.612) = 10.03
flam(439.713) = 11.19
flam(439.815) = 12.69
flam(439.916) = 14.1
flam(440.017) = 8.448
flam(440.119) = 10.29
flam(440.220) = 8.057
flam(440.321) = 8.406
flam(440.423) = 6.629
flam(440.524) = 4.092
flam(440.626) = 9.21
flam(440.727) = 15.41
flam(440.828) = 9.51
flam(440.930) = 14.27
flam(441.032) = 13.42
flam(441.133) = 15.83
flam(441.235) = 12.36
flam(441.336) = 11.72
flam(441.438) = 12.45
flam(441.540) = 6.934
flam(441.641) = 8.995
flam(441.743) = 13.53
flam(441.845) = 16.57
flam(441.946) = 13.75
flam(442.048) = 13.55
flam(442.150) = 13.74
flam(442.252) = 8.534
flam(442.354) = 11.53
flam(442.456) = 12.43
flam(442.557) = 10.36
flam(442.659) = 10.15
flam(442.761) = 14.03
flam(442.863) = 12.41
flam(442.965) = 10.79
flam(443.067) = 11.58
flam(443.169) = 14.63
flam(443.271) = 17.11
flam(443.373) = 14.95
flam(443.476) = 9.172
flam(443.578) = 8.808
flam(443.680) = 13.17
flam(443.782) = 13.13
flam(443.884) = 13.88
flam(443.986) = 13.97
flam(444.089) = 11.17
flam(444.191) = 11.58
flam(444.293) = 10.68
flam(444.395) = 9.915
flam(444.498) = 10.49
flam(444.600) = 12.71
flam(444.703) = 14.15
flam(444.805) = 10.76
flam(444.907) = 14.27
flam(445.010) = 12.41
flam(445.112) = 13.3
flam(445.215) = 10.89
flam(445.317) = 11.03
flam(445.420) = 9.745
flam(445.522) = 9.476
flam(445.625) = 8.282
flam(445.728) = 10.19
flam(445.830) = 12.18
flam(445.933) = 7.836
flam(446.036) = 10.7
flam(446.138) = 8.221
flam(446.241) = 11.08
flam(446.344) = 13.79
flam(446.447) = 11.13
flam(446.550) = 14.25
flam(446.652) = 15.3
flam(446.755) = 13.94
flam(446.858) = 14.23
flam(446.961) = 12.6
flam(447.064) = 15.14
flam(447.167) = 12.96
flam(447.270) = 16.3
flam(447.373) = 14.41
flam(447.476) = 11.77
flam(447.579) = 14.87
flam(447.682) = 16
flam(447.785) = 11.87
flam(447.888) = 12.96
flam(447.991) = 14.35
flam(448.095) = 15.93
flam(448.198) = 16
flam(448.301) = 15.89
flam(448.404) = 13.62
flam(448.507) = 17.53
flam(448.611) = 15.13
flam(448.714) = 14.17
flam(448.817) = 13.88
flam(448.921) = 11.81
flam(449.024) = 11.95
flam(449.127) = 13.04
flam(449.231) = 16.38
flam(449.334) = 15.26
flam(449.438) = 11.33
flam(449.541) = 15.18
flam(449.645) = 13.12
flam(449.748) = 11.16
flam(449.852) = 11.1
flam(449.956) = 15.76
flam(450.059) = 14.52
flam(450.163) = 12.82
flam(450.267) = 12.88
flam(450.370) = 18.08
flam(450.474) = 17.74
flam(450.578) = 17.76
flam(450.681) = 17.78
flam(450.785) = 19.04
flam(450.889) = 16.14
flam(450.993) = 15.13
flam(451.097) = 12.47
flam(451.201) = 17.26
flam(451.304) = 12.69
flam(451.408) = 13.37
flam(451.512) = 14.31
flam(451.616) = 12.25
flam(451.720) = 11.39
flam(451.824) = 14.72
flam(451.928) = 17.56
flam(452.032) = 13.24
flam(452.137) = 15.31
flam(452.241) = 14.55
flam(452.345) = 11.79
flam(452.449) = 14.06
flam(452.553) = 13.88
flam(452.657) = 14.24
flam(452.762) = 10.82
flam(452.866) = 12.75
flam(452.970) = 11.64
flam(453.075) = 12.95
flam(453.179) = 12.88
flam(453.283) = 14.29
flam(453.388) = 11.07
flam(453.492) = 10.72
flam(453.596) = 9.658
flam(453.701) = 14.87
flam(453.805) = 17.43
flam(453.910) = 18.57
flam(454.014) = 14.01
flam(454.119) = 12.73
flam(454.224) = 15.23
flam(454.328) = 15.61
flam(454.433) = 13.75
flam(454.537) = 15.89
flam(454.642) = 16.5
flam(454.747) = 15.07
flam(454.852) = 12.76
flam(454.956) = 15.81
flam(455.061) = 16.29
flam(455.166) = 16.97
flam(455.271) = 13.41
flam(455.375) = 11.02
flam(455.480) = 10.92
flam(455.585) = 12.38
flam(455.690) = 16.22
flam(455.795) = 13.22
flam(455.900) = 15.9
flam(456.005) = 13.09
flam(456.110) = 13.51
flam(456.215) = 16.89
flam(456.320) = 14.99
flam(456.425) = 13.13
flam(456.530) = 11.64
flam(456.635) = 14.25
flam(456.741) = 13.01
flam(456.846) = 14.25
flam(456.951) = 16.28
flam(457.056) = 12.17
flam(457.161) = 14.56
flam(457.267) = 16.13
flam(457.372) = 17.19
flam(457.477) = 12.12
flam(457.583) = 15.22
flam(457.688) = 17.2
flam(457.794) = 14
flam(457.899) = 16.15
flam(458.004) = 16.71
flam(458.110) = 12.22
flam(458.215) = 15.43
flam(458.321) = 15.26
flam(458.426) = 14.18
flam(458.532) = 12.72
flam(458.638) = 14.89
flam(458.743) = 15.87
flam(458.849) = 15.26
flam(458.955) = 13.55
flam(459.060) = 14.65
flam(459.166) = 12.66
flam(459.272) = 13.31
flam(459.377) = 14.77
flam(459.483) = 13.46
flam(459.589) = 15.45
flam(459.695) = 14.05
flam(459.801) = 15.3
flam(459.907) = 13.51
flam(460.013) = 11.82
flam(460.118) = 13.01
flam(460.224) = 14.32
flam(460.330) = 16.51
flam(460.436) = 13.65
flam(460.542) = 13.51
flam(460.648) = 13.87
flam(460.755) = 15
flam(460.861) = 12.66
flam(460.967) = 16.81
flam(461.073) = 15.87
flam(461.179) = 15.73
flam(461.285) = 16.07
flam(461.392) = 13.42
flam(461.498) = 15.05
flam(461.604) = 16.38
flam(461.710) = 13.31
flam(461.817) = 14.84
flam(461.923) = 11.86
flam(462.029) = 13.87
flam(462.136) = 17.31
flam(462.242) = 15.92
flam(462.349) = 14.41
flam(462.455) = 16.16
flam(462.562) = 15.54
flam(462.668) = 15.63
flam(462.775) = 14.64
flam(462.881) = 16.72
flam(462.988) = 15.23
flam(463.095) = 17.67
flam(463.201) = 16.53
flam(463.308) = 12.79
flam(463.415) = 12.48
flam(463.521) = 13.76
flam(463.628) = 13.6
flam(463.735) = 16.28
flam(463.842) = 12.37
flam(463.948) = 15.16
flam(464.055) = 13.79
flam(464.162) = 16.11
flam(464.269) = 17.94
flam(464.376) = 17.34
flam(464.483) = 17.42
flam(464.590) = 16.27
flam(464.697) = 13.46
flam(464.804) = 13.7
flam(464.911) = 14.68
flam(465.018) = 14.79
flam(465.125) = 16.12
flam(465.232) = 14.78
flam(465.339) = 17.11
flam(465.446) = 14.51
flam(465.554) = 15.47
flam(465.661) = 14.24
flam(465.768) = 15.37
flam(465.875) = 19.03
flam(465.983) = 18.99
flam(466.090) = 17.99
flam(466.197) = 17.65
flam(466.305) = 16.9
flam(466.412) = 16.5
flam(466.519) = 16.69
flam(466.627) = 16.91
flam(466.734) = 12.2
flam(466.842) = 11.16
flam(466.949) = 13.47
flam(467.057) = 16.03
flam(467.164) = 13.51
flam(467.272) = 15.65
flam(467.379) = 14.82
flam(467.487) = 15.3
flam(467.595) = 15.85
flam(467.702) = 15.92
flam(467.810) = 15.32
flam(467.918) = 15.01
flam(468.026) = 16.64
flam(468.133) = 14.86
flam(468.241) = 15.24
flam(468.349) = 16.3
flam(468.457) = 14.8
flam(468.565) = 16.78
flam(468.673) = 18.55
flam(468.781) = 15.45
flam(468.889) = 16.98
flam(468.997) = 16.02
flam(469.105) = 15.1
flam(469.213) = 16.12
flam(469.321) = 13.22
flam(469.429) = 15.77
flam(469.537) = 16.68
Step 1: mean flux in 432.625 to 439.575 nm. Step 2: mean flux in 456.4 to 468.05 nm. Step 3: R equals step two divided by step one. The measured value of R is 1.33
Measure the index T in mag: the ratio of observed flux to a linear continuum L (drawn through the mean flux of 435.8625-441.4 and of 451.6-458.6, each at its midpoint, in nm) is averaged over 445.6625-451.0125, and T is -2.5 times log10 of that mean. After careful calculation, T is -0.09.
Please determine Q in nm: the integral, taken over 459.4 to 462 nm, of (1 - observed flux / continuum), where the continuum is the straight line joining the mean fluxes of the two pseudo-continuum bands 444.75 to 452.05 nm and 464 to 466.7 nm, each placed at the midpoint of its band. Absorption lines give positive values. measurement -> 0.17 nm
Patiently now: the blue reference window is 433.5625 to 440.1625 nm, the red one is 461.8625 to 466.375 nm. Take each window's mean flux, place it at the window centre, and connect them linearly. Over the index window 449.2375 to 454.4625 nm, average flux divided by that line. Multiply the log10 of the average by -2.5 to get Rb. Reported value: -0.04 mag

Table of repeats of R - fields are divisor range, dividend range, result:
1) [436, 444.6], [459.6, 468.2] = 1.33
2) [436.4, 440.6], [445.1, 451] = 1.29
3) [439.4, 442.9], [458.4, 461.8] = 1.26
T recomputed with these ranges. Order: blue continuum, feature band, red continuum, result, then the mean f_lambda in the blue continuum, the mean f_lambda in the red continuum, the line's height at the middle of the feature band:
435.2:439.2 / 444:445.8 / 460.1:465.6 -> 0.09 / 11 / 15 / 12.2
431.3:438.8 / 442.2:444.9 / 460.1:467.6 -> 0.03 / 11.2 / 15.2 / 12.4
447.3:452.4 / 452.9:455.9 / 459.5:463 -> 0.04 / 14.4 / 14.8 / 14.6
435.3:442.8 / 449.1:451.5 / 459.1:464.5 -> -0.14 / 11.2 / 14.8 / 13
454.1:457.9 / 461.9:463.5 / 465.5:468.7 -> 0.01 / 14.5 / 15.7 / 15.2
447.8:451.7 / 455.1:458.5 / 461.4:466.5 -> 0.05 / 14.5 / 15.5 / 15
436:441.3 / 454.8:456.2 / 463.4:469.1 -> -0.02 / 10.9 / 15.6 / 13.8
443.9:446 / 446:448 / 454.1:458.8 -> -0.12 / 11.3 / 14.5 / 11.9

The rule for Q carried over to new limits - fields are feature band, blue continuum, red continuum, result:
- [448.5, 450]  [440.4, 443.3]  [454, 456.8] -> -0.05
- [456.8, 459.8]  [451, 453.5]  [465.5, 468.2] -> -0.06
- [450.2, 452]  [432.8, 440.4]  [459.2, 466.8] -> -0.26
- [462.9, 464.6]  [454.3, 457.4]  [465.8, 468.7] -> 0.01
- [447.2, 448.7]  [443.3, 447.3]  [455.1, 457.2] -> -0.27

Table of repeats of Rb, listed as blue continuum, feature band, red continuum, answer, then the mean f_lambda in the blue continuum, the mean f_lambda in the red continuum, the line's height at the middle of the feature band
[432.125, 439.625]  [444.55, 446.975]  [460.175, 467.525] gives 0.071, 11.1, 15.2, 12.5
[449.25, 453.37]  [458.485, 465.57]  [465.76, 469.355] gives 0.031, 14.2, 15.8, 15.2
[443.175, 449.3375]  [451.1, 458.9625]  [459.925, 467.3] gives -0.012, 12.9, 15.1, 14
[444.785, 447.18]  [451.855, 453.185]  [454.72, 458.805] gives -0.012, 11.8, 14.4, 13.4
